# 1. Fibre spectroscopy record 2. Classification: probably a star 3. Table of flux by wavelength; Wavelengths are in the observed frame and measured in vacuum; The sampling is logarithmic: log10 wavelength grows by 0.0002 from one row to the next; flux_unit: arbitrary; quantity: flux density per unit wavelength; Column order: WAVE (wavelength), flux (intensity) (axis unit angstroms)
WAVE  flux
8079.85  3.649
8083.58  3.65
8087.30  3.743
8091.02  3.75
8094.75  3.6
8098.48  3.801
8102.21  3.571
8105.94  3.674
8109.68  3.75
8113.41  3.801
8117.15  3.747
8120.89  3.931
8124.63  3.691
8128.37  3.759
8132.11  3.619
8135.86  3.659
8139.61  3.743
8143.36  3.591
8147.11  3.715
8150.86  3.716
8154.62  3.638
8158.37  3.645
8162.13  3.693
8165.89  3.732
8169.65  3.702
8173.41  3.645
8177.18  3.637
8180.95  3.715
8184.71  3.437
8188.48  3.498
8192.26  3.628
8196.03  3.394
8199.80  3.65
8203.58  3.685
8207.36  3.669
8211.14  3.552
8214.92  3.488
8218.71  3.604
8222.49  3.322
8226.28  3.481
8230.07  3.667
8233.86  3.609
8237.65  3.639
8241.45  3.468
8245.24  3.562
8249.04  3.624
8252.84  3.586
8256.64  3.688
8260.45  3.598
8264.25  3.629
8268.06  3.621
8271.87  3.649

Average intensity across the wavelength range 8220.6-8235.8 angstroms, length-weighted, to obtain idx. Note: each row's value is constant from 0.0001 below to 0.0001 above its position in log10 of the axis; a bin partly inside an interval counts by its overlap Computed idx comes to 3.52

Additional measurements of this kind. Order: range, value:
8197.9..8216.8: 3.61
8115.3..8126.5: 3.79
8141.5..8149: 3.66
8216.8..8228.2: 3.47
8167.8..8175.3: 3.67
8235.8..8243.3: 3.55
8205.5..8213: 3.61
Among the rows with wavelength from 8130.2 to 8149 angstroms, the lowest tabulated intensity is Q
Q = 3.591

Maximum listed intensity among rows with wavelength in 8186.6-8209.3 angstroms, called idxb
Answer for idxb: 3.685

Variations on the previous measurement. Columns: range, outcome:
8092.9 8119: 3.801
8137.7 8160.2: 3.743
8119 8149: 3.931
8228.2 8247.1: 3.667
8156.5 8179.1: 3.732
